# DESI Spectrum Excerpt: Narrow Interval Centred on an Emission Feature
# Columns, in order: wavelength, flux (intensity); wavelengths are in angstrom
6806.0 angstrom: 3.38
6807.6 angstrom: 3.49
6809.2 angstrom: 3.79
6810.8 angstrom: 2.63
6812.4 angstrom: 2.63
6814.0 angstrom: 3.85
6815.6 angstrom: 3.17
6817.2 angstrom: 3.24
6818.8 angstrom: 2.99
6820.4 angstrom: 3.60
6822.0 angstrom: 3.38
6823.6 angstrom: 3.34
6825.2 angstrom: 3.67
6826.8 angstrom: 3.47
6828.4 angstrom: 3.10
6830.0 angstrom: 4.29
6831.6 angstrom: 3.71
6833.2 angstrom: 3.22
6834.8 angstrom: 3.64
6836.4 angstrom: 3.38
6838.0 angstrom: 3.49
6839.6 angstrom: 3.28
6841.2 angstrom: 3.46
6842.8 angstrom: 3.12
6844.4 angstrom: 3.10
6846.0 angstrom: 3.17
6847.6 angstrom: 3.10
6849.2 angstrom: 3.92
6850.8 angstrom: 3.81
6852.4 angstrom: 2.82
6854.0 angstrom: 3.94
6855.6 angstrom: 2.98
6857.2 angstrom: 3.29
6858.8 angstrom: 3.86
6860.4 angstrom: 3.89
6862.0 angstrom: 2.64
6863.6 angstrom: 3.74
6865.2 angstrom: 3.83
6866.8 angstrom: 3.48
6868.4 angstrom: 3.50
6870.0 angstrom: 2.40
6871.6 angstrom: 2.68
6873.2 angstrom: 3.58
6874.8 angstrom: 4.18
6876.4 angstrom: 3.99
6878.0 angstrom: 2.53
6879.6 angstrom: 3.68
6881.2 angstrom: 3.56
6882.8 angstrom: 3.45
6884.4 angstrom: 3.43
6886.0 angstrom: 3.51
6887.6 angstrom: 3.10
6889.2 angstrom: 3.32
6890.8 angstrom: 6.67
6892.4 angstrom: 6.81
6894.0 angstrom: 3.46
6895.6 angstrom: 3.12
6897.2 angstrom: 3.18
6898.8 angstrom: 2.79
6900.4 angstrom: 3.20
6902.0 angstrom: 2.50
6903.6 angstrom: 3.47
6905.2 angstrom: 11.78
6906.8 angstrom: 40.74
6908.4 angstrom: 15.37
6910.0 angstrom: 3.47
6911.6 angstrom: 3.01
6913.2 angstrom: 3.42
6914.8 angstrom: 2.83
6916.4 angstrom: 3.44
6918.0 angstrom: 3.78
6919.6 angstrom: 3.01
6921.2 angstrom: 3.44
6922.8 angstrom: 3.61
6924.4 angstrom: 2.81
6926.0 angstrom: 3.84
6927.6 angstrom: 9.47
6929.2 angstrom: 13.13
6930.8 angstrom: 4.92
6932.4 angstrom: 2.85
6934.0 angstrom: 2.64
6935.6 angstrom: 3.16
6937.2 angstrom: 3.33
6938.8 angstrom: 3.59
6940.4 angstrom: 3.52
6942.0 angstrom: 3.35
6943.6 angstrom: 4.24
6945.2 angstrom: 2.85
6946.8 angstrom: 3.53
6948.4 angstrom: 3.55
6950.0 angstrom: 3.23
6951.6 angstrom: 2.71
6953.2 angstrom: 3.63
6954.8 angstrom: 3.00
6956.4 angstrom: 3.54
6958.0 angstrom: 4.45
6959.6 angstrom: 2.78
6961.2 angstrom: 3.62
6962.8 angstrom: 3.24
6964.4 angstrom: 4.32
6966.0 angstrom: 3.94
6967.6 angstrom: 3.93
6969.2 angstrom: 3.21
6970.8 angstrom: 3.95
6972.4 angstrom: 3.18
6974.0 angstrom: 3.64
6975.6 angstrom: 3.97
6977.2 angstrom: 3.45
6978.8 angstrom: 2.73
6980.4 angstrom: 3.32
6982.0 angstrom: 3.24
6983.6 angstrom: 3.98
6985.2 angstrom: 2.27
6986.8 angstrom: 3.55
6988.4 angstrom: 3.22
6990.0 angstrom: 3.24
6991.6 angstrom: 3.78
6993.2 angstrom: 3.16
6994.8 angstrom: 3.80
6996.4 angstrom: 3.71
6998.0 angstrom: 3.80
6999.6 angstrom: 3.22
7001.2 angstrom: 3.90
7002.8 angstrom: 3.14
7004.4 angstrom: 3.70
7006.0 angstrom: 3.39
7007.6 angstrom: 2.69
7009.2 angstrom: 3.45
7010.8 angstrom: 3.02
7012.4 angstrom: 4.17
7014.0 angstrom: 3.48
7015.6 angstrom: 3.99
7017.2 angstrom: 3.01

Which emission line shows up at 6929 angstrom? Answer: [N II] 6583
